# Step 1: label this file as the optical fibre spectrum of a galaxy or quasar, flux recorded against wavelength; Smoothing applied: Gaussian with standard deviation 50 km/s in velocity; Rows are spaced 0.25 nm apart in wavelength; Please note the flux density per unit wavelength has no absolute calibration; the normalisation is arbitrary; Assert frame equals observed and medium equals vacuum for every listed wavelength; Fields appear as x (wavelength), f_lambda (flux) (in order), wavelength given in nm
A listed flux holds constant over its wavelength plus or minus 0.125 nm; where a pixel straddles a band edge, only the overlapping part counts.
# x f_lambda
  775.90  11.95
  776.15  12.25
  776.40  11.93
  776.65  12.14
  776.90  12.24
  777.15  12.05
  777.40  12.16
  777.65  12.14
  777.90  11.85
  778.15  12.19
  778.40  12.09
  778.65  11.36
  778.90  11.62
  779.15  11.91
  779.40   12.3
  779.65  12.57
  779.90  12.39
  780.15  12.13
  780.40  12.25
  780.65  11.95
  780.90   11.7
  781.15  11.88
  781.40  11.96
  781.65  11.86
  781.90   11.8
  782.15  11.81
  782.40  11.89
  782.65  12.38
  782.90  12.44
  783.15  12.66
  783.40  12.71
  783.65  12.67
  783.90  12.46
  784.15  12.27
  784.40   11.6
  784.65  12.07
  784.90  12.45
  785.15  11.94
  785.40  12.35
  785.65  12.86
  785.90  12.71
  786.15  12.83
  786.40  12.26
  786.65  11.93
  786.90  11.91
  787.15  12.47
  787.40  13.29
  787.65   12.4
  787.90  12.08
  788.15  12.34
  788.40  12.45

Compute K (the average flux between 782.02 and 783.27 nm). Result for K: 12.2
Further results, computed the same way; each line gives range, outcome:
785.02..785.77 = 12.4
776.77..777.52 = 12.1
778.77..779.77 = 12.1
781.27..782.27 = 11.9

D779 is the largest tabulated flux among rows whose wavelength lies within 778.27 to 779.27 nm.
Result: 12.09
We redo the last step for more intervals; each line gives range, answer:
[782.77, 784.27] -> 12.71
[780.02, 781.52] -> 12.25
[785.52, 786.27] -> 12.86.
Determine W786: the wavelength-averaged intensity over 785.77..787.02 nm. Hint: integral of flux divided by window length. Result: 12.3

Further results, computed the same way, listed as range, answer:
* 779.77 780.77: 12.2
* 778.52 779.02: 11.5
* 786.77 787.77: 12.5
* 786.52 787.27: 12.1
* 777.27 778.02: 12.1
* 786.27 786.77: 12.1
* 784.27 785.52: 12.1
